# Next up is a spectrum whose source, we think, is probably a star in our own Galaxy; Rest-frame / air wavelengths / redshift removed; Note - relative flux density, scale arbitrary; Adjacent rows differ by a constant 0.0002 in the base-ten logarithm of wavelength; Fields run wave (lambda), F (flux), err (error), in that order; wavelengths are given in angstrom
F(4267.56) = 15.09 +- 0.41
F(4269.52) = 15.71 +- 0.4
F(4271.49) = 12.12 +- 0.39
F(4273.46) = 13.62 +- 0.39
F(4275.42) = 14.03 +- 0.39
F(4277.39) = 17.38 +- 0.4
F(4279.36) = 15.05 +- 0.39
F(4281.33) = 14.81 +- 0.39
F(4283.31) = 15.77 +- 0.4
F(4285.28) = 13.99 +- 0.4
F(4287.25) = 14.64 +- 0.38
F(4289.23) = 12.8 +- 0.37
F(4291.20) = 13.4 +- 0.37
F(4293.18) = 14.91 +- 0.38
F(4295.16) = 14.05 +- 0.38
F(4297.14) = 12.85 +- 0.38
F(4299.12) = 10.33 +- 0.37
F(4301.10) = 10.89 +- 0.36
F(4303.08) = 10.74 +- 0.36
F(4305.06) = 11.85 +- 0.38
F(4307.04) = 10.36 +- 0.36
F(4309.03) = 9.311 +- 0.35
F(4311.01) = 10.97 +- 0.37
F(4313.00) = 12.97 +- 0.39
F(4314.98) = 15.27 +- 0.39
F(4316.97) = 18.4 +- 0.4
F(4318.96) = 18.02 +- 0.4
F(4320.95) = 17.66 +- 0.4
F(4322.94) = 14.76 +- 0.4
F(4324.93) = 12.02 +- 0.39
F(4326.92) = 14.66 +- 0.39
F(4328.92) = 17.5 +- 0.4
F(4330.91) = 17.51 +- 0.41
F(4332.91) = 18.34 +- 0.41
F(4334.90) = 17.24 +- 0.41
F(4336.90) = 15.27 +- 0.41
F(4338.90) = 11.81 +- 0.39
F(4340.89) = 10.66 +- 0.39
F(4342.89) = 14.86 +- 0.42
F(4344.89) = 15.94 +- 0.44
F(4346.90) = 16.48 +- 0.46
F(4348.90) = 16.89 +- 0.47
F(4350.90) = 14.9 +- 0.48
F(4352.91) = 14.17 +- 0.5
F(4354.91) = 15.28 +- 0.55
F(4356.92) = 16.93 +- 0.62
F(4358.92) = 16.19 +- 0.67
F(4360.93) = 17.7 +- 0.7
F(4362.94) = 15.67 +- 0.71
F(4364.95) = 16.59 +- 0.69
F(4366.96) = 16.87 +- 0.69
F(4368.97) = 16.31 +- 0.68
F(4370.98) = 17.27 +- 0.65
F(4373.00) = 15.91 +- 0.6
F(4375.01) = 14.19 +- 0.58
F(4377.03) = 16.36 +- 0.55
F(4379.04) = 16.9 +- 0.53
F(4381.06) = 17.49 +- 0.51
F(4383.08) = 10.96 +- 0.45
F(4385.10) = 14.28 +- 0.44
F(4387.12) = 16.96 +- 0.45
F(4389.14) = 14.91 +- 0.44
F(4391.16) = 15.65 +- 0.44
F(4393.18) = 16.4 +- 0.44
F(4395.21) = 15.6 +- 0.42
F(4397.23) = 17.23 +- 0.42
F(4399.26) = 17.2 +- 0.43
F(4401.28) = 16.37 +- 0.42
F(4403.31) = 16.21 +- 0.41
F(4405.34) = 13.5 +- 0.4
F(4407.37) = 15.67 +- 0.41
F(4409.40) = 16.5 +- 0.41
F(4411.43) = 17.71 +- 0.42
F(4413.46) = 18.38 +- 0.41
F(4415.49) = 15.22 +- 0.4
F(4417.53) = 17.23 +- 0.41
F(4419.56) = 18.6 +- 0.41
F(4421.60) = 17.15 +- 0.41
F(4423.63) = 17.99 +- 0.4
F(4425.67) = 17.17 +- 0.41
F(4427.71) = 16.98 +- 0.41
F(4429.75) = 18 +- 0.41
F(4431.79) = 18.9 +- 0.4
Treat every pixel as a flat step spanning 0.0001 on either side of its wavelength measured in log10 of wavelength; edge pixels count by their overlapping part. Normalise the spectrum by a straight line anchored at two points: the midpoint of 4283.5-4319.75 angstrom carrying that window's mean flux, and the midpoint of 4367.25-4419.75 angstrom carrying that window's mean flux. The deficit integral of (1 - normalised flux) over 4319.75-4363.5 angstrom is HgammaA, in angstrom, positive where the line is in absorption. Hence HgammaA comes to -3.5 angstrom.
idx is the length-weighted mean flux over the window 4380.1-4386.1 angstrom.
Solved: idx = 14.2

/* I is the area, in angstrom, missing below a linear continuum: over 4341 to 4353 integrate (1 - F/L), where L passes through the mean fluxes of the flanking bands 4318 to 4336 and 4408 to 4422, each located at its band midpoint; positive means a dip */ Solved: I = 0.94 angstrom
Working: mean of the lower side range 16.4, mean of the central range 15.3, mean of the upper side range 17.2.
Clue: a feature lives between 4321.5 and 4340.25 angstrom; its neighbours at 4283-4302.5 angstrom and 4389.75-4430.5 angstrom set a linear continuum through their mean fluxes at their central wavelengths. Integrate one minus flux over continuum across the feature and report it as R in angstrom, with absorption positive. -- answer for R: -1.4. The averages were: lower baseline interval 13.2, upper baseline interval 16.7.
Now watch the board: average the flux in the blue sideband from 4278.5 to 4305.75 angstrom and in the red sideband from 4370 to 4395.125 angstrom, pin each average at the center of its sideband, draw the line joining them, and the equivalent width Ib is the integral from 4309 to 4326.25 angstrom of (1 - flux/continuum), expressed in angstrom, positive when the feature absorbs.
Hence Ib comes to -0.9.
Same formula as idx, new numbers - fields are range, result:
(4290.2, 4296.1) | 14.1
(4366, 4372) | 16.8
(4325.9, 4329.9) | 16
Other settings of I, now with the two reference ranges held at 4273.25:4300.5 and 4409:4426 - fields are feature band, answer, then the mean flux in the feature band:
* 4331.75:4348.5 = 0.3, 15.2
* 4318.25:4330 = -0.6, 15.7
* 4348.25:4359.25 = 0.1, 15.7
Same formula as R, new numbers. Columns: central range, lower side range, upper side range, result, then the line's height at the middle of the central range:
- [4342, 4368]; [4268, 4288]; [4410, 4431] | 0.25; 16.2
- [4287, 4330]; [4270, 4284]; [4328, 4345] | 4.38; 15.1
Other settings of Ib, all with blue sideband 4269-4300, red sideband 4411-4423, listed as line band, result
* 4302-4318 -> 2.4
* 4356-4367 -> -0.4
